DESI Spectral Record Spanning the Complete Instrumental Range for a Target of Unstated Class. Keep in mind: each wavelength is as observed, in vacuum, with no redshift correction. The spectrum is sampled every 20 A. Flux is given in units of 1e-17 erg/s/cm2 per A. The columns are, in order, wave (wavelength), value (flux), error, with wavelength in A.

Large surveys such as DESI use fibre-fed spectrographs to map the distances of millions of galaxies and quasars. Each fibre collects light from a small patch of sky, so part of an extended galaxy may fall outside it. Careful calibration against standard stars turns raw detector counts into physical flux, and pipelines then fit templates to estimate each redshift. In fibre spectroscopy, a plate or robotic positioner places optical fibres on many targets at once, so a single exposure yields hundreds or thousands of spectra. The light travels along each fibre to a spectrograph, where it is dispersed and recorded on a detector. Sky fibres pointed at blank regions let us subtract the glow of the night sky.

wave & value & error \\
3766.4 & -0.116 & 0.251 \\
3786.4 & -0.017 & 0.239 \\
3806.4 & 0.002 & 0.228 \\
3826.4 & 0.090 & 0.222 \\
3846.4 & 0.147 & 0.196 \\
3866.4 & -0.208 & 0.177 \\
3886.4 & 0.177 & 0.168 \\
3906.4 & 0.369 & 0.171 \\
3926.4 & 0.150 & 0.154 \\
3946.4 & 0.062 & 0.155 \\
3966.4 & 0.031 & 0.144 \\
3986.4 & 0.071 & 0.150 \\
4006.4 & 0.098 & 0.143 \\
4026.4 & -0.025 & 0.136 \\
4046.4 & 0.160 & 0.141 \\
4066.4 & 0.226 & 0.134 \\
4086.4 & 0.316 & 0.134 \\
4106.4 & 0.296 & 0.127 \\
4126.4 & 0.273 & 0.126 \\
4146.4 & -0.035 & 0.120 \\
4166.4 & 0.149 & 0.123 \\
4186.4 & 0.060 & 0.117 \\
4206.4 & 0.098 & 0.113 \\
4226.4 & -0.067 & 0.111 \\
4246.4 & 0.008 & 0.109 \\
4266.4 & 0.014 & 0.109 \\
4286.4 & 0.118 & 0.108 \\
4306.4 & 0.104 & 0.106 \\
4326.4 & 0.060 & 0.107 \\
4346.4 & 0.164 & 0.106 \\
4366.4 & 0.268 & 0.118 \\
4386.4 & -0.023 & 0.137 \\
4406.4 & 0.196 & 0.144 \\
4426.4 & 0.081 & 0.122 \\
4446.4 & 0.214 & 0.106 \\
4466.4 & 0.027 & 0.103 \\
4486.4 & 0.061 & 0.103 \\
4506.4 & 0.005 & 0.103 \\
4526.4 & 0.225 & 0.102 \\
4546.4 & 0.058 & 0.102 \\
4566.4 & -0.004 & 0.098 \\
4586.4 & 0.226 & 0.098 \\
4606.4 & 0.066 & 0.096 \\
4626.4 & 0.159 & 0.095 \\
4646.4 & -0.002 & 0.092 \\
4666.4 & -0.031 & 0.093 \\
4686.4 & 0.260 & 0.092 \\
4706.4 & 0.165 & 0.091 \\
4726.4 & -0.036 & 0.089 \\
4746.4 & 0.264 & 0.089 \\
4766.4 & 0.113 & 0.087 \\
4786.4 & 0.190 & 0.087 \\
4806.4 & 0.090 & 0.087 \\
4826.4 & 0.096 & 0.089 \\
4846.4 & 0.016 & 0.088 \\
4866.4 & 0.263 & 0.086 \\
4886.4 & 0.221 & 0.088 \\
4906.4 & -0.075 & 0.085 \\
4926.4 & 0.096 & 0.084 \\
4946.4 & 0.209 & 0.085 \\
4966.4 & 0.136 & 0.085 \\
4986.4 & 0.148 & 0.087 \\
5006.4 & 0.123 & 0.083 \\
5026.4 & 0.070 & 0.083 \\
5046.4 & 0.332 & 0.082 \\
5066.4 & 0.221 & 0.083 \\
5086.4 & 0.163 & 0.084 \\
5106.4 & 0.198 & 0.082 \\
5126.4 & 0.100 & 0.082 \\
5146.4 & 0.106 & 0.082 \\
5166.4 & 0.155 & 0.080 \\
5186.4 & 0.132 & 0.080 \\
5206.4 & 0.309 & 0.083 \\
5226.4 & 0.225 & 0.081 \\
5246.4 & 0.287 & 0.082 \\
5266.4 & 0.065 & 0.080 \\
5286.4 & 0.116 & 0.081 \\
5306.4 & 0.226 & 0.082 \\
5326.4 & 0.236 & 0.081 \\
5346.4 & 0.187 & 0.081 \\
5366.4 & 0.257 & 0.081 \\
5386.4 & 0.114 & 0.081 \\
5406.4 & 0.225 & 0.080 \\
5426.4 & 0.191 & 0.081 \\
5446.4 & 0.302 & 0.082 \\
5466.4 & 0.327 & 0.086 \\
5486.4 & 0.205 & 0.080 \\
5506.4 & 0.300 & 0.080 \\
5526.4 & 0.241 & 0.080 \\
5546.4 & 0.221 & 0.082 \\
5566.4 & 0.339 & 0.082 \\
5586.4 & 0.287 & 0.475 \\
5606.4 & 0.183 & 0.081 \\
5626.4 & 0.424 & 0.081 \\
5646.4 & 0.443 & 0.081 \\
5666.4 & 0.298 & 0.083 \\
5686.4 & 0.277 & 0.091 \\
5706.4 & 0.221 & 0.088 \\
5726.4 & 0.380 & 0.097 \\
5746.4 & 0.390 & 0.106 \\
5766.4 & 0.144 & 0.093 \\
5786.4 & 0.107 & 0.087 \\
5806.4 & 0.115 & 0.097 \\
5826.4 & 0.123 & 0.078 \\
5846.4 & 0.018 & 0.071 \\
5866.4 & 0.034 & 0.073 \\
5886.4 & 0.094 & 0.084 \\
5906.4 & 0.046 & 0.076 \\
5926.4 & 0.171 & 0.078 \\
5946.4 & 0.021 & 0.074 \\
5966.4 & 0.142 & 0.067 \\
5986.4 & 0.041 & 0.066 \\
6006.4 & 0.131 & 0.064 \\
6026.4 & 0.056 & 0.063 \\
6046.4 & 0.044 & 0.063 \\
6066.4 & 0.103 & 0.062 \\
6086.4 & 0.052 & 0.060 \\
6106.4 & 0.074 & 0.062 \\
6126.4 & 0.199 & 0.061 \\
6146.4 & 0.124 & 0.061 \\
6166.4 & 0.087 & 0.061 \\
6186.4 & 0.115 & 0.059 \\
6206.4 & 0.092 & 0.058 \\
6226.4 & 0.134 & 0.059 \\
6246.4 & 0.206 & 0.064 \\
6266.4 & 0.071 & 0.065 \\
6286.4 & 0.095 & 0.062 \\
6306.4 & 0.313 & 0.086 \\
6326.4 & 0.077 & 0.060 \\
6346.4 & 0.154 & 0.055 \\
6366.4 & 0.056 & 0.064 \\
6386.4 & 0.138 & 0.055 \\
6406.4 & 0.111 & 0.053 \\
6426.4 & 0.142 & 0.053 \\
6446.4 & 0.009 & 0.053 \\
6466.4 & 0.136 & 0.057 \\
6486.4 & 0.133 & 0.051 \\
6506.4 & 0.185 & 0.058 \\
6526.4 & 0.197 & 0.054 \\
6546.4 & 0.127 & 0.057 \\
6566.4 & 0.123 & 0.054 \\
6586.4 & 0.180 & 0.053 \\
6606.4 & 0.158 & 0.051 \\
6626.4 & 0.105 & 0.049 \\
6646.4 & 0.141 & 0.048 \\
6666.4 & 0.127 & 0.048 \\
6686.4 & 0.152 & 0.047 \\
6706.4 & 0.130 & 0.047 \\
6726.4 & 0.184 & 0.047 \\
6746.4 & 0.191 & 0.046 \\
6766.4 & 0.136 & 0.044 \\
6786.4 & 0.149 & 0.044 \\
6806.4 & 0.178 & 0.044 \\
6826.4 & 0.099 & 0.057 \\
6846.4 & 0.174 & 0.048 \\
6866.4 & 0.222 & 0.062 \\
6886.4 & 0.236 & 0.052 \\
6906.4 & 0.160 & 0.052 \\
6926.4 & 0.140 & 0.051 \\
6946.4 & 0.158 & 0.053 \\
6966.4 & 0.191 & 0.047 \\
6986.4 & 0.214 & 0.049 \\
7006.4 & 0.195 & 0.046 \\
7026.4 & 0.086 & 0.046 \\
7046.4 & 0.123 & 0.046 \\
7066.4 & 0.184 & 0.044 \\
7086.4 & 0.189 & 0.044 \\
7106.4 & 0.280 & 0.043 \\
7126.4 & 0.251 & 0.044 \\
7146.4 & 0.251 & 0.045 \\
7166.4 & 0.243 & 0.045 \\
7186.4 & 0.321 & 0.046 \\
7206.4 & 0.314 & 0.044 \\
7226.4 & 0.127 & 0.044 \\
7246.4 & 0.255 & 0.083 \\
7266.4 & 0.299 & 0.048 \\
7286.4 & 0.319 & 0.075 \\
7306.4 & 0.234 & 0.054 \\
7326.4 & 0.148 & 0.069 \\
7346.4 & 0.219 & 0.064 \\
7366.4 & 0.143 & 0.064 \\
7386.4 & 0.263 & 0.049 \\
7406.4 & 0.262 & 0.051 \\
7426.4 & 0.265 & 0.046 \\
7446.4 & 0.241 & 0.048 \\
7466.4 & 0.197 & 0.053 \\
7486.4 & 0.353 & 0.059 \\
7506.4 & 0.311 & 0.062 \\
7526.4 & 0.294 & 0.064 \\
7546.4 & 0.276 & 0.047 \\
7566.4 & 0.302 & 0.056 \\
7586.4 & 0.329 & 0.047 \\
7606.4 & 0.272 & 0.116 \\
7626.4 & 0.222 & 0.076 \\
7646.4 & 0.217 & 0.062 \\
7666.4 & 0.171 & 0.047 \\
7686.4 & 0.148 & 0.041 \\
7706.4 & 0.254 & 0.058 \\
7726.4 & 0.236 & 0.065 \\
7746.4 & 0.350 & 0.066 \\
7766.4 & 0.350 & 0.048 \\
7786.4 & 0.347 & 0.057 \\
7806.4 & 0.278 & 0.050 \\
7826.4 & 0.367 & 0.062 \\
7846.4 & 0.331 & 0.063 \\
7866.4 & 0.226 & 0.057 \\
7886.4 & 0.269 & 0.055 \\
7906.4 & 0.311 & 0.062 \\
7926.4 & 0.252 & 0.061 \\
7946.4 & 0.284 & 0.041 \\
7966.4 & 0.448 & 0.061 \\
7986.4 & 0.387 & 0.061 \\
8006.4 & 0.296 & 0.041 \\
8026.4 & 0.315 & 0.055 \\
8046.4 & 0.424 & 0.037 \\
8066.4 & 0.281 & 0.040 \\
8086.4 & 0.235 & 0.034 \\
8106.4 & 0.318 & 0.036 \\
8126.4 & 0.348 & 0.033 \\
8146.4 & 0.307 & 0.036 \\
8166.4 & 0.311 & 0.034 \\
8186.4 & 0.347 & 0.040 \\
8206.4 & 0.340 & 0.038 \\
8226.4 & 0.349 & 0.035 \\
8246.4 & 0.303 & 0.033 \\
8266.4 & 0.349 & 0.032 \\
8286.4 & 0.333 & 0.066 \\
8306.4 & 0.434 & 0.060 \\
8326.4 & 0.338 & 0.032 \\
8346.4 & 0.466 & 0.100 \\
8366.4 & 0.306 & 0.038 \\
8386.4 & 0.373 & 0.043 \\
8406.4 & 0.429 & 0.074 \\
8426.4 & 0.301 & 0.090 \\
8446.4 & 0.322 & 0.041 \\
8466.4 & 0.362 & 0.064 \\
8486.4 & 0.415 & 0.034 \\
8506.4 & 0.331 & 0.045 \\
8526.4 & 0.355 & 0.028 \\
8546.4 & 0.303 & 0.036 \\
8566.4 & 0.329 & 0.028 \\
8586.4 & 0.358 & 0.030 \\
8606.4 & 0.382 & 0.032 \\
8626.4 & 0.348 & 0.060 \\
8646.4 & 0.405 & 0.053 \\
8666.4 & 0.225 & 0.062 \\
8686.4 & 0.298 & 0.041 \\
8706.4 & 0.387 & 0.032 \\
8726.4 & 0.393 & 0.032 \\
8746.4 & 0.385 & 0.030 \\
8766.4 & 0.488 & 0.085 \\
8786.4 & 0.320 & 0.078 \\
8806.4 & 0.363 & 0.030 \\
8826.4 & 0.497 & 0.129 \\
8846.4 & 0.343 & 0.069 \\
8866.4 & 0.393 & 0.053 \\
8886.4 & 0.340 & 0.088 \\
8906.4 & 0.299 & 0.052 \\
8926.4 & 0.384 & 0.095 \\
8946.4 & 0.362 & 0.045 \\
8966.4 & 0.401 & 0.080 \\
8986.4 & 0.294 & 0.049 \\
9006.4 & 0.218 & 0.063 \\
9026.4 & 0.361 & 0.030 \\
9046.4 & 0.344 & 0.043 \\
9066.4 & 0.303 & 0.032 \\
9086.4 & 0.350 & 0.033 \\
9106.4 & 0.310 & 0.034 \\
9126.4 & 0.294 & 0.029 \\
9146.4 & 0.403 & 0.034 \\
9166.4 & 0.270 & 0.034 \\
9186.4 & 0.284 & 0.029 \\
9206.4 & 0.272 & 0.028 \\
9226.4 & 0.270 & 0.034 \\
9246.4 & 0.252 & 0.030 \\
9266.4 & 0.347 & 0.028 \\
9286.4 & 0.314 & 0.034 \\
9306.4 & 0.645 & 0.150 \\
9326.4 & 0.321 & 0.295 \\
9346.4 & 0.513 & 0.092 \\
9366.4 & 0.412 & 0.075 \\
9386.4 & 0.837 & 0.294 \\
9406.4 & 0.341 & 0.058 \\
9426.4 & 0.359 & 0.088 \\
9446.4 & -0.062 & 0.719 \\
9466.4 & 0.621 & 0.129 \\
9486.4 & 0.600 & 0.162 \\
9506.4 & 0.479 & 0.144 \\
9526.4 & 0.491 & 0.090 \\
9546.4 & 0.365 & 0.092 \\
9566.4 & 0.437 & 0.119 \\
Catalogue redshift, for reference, 0.783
